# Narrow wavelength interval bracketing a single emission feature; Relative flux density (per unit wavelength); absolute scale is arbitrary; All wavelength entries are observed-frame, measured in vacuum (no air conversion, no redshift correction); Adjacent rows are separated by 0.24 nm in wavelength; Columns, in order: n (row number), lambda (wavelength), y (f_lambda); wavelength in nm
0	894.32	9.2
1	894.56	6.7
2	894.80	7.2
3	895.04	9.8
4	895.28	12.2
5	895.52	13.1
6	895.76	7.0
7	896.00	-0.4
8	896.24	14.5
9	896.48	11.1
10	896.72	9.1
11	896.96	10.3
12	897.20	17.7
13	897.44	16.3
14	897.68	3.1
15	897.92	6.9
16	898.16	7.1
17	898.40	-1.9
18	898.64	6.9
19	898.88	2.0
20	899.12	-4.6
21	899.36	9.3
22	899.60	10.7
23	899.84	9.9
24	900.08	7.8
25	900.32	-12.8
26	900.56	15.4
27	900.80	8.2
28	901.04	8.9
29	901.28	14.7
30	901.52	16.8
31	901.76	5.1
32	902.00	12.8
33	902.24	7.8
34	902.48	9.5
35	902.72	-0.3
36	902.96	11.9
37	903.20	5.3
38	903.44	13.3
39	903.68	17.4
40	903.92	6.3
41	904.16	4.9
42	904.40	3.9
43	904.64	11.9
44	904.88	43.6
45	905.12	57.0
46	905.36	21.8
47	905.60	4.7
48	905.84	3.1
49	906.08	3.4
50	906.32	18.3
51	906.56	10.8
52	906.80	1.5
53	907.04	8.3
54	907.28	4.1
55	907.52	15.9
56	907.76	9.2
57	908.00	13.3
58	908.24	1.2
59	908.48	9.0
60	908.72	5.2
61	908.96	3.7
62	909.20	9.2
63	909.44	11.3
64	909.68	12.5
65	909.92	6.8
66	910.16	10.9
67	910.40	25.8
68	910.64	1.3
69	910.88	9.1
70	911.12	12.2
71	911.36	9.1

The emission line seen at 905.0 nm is H-beta 4861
